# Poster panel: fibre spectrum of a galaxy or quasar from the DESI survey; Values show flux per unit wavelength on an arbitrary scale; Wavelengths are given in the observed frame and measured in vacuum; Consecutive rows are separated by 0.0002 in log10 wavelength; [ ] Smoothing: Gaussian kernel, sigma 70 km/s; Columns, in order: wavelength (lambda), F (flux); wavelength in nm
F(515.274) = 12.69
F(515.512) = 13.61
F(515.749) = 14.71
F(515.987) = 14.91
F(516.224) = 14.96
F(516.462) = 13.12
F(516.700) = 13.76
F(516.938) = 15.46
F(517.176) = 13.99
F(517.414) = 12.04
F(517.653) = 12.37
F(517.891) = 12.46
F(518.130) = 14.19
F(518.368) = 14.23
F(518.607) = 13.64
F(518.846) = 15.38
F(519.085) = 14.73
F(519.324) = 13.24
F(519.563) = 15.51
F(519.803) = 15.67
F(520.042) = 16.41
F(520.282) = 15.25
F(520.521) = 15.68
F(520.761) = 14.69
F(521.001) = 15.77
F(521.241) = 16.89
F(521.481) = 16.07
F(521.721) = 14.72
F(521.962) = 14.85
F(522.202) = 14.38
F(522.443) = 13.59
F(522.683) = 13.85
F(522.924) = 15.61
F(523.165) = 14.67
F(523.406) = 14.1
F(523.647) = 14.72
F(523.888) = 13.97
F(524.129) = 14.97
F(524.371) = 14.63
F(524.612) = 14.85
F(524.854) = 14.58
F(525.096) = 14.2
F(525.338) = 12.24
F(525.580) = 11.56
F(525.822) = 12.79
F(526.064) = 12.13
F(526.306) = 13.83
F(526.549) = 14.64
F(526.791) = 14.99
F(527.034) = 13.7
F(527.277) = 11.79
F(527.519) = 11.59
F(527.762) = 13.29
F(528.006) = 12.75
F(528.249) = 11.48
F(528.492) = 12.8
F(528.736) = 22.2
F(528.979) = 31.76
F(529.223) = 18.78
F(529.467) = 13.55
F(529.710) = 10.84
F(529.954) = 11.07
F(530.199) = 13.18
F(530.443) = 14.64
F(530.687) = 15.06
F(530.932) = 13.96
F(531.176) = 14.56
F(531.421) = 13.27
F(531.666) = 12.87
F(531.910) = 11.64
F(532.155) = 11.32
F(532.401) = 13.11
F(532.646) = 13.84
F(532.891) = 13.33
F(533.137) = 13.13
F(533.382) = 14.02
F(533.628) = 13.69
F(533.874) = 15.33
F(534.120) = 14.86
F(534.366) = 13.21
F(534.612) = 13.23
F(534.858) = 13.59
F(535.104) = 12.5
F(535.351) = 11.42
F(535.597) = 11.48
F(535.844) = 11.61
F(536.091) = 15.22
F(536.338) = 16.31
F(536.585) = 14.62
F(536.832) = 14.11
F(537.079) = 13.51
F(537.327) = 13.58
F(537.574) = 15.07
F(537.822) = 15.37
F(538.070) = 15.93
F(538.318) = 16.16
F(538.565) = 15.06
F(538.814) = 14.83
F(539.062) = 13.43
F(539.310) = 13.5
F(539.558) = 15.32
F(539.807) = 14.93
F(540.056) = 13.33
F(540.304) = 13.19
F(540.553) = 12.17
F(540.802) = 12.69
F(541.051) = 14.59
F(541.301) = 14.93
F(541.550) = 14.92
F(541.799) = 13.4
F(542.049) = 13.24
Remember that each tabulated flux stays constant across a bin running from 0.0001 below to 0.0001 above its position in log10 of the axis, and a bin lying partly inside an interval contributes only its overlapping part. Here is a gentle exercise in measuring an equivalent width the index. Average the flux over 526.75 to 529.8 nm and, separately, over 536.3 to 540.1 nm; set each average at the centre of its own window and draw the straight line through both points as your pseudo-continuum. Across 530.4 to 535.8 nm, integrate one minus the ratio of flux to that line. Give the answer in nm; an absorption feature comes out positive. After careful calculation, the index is 0.62 nm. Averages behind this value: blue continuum 15.4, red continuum 14.7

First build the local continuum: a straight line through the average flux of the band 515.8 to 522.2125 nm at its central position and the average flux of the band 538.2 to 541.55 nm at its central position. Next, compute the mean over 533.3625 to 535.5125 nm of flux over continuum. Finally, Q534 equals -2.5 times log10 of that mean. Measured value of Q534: 0.06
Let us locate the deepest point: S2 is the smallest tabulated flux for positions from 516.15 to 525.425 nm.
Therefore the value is 12.04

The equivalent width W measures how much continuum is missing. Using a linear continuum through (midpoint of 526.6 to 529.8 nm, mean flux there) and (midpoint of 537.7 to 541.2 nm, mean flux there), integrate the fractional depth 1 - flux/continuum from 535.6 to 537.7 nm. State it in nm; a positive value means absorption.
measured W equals 0.07 nm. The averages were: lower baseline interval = 15.4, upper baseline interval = 14.3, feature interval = 14.1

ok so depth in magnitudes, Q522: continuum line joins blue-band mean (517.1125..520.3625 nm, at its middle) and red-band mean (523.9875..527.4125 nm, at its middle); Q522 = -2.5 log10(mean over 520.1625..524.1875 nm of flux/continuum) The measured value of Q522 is -0.08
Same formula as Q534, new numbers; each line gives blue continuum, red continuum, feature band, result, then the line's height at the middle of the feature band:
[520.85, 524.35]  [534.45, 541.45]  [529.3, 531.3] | 0.073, 14.4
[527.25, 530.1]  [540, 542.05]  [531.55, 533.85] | 0.127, 14.7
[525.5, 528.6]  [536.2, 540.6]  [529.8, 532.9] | 0.026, 13.5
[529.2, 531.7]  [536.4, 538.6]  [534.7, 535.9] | 0.187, 14.5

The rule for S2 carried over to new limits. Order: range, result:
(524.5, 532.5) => 10.84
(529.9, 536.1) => 11.07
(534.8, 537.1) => 11.42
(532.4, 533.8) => 13.11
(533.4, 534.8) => 13.21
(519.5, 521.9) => 14.69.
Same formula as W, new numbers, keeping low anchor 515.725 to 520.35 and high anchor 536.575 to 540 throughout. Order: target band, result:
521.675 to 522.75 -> 0.01 nm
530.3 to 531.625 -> 0.03 nm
